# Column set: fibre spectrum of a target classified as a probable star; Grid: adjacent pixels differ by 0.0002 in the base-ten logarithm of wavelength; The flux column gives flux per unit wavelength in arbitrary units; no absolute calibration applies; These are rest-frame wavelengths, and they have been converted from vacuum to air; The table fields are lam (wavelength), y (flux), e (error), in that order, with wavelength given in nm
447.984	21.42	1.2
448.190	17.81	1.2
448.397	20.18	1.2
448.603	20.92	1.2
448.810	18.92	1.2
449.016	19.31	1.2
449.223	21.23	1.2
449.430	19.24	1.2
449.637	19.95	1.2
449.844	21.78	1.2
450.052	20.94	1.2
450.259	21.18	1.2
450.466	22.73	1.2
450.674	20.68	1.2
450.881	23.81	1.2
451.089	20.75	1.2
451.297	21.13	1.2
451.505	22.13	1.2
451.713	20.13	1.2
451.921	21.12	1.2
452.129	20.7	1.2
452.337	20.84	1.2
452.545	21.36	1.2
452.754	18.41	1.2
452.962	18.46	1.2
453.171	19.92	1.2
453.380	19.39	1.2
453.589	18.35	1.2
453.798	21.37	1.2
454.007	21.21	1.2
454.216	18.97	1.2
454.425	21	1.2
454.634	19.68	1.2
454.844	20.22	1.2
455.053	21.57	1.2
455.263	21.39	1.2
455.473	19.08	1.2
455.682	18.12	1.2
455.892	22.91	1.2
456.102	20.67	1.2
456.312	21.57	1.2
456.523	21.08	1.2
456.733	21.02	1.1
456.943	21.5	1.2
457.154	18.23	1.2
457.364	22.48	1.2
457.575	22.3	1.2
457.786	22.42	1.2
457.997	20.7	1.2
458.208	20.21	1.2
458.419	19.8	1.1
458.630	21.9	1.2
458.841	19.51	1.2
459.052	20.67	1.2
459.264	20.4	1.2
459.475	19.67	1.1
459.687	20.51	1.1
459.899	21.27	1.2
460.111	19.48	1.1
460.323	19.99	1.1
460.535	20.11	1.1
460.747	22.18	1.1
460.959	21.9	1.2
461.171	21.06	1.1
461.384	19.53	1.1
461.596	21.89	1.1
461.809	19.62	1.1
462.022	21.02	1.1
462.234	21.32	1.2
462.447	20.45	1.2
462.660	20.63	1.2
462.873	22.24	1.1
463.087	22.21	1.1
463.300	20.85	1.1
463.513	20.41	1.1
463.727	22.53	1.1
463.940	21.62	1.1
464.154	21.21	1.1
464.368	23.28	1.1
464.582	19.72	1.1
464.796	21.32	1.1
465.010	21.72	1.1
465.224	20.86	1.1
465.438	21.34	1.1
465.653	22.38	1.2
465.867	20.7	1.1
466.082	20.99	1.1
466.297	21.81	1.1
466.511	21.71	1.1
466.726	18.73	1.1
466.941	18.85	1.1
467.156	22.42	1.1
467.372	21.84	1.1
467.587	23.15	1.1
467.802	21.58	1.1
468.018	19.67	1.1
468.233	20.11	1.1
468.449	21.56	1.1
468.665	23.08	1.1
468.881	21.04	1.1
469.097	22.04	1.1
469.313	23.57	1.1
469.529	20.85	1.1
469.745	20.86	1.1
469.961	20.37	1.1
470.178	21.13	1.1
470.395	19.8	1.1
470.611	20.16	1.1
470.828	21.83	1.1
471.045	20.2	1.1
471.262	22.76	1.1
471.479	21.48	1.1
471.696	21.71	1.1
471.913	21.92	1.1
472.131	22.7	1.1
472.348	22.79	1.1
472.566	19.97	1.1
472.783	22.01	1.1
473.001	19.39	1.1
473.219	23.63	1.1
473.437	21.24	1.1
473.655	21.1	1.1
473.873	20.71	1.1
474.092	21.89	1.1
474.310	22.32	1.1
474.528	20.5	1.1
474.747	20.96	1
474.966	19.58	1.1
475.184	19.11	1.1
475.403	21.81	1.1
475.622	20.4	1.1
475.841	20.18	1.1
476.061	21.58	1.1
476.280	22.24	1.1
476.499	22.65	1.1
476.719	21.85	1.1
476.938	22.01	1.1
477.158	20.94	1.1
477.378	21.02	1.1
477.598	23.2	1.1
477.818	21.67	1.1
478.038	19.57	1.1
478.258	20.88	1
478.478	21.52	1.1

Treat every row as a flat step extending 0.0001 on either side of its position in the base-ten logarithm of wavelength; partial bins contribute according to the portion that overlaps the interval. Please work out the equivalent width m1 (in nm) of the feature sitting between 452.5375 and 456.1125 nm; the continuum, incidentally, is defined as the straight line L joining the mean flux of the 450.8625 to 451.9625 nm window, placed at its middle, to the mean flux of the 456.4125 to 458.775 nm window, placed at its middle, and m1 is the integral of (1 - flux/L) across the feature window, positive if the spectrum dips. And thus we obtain 0.19 nm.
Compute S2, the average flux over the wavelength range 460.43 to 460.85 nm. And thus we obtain 21.1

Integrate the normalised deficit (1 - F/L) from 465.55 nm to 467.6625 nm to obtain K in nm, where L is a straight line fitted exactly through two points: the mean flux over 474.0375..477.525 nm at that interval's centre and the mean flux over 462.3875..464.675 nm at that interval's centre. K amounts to 0.01 nm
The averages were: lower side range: 21.4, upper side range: 21.2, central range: 21.2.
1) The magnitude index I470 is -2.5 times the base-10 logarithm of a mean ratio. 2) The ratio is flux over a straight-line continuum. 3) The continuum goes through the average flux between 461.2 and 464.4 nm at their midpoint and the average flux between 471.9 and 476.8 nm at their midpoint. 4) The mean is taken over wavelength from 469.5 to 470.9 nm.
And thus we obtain 0.03 mag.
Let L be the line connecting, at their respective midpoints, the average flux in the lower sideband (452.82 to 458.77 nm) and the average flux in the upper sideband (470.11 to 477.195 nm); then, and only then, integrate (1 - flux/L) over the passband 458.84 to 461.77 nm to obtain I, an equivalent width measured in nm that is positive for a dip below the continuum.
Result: 0.02 nm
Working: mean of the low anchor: 20.5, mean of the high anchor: 21.3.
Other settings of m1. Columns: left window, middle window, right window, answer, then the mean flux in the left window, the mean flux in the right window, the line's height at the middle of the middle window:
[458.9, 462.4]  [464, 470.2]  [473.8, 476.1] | -0.18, 20.6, 20.8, 20.7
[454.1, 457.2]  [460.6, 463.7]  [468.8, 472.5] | -0.03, 20.5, 21.5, 20.9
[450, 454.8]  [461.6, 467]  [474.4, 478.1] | -0.06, 20.6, 21.2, 20.9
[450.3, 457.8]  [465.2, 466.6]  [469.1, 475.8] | -0.03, 20.7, 21.2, 21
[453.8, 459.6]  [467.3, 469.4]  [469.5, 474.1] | -0.06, 20.7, 21.3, 21.2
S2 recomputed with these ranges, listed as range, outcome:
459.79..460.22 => 20.4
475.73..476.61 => 21.6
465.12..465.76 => 21.5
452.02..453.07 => 20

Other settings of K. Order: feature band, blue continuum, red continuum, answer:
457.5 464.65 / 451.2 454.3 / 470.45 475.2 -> -0.097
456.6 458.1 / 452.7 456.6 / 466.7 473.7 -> -0.062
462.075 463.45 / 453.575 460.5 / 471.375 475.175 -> -0.025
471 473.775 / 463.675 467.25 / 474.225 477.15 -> -0.060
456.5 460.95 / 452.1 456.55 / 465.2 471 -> -0.042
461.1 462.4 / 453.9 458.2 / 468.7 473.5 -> 0.020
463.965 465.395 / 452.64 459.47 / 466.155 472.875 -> -0.024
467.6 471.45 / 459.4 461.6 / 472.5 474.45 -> -0.019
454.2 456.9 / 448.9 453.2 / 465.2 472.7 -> 0.035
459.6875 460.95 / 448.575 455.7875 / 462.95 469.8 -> 0.017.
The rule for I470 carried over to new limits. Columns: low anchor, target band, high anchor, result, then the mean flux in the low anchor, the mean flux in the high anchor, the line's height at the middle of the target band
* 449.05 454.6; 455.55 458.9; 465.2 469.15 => -0.004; 20.6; 21.3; 20.8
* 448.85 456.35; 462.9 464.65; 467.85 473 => -0.025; 20.6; 21.3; 21.1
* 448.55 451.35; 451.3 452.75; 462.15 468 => 0.004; 20.9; 21.3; 20.9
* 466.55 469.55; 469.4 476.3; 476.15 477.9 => 0.026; 21.3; 21.9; 21.7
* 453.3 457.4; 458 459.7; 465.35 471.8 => 0.017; 20.5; 21.3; 20.7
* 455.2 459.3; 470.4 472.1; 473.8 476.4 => -0.025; 20.8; 21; 20.9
